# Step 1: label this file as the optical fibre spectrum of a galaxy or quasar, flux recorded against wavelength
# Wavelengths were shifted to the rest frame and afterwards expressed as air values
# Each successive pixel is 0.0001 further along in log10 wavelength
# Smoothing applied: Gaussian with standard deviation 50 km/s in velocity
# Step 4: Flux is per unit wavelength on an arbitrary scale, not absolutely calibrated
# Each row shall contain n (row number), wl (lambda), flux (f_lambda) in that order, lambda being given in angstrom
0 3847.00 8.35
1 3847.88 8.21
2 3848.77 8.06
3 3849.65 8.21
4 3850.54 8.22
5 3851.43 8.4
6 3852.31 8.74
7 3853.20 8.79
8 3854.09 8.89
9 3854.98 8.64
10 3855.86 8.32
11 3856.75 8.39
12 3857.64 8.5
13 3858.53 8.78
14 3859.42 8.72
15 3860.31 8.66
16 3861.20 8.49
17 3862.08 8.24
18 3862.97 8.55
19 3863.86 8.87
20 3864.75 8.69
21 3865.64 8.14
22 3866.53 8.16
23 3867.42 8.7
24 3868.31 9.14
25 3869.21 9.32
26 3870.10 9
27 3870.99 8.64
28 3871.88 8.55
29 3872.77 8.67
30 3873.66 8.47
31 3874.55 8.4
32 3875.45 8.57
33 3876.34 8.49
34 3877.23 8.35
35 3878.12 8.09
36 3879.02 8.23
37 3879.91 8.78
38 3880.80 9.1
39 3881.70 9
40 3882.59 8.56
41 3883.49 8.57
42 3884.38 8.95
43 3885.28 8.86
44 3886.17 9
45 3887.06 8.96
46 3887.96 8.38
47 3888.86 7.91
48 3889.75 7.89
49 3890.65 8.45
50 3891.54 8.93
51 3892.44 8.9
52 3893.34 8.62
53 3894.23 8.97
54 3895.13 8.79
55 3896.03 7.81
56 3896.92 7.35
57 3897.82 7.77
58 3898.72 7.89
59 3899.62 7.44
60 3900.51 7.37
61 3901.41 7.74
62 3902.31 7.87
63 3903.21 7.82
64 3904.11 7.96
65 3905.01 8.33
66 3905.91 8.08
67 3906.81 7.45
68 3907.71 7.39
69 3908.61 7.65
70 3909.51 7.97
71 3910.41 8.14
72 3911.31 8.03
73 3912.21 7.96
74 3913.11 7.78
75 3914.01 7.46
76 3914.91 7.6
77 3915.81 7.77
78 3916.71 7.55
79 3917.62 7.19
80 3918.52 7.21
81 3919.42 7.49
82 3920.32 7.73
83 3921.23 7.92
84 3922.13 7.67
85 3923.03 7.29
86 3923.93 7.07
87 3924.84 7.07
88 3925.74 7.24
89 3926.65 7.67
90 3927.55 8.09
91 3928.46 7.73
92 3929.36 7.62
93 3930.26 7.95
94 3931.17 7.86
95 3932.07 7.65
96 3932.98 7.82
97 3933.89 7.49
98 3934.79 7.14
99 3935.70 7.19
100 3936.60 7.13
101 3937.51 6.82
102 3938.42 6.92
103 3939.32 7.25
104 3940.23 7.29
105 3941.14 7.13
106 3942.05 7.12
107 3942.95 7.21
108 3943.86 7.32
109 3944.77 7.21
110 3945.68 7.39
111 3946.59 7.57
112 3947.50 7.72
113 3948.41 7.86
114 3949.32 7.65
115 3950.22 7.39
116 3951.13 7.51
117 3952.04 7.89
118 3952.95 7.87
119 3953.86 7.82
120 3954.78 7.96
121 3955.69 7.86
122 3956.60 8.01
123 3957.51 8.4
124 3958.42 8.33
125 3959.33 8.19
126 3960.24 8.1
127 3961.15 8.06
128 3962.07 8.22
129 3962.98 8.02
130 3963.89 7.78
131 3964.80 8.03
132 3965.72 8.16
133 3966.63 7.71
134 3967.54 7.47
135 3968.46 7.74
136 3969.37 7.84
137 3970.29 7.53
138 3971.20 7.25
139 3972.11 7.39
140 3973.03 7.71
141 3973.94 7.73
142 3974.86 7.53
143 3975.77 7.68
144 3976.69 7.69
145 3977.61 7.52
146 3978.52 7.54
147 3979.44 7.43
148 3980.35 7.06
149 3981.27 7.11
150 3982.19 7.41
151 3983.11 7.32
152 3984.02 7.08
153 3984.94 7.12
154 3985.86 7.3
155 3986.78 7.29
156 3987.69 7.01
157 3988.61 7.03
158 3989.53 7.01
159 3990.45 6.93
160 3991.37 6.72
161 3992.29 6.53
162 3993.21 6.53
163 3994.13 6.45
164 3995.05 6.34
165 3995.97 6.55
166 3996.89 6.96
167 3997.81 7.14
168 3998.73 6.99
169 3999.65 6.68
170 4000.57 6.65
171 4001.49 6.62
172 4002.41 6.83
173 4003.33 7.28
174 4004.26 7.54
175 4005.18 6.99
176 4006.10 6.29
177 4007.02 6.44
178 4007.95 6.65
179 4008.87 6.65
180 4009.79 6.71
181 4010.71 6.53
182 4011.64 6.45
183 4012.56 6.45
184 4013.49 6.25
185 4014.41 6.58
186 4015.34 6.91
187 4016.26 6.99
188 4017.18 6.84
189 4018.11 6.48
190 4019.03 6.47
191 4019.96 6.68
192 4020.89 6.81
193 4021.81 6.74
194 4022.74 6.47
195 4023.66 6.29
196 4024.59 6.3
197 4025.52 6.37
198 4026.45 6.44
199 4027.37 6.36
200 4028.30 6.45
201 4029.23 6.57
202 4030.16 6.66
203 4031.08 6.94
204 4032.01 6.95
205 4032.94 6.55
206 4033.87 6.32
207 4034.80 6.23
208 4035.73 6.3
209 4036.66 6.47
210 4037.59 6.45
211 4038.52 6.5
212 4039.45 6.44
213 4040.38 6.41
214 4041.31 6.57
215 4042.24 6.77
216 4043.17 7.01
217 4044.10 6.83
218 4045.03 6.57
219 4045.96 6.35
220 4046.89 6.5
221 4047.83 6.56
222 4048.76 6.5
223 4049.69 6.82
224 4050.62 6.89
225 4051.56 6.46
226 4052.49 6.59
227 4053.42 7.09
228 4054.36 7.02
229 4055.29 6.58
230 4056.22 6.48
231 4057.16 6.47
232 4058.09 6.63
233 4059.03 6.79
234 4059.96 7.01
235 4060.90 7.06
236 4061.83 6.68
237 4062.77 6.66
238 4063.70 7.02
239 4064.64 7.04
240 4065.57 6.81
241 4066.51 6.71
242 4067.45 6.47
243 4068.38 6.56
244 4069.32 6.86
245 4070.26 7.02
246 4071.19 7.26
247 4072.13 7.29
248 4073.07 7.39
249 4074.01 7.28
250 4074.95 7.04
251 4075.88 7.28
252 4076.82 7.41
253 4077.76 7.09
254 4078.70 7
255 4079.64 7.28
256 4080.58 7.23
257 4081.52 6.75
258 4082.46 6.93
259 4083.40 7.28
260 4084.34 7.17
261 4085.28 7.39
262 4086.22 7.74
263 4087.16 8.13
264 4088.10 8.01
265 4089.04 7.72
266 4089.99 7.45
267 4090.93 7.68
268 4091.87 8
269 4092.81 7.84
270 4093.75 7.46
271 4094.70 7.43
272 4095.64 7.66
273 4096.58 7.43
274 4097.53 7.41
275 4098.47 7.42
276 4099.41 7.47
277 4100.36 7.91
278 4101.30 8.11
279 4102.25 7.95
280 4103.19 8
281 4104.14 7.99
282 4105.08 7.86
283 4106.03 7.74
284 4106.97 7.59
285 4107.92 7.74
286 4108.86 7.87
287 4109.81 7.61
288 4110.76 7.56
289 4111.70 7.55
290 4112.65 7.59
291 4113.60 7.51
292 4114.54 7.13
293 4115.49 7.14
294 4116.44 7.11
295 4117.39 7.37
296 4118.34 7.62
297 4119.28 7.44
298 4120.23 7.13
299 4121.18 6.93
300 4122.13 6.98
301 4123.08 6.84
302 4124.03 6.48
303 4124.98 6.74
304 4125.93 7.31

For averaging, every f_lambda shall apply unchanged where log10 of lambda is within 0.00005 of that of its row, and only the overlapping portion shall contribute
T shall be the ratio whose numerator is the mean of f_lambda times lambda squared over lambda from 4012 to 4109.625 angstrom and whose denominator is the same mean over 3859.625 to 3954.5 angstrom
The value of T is 0.95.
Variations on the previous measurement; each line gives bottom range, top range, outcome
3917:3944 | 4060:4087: 1.03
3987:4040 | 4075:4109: 1.18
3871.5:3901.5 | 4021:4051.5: 0.84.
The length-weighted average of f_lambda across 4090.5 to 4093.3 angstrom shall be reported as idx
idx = 7.86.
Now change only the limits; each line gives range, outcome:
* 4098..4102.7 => 7.77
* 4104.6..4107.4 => 7.75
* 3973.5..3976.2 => 7.65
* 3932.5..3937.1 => 7.34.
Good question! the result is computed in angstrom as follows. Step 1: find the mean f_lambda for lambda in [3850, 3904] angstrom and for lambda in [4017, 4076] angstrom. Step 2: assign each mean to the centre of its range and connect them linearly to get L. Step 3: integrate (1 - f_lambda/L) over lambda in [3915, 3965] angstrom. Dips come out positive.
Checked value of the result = 1.3 angstrom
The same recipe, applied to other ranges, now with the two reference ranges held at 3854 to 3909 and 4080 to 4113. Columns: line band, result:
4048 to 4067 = 2.44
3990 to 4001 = 1.76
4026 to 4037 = 1.87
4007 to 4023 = 2.61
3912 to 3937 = 2.13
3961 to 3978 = 0.73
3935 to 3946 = 1.38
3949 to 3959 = 0.31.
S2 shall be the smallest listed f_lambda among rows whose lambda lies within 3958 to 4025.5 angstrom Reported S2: 6.25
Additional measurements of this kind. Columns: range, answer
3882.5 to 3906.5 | 7.35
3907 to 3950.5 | 6.82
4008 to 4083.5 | 6.23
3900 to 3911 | 7.37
